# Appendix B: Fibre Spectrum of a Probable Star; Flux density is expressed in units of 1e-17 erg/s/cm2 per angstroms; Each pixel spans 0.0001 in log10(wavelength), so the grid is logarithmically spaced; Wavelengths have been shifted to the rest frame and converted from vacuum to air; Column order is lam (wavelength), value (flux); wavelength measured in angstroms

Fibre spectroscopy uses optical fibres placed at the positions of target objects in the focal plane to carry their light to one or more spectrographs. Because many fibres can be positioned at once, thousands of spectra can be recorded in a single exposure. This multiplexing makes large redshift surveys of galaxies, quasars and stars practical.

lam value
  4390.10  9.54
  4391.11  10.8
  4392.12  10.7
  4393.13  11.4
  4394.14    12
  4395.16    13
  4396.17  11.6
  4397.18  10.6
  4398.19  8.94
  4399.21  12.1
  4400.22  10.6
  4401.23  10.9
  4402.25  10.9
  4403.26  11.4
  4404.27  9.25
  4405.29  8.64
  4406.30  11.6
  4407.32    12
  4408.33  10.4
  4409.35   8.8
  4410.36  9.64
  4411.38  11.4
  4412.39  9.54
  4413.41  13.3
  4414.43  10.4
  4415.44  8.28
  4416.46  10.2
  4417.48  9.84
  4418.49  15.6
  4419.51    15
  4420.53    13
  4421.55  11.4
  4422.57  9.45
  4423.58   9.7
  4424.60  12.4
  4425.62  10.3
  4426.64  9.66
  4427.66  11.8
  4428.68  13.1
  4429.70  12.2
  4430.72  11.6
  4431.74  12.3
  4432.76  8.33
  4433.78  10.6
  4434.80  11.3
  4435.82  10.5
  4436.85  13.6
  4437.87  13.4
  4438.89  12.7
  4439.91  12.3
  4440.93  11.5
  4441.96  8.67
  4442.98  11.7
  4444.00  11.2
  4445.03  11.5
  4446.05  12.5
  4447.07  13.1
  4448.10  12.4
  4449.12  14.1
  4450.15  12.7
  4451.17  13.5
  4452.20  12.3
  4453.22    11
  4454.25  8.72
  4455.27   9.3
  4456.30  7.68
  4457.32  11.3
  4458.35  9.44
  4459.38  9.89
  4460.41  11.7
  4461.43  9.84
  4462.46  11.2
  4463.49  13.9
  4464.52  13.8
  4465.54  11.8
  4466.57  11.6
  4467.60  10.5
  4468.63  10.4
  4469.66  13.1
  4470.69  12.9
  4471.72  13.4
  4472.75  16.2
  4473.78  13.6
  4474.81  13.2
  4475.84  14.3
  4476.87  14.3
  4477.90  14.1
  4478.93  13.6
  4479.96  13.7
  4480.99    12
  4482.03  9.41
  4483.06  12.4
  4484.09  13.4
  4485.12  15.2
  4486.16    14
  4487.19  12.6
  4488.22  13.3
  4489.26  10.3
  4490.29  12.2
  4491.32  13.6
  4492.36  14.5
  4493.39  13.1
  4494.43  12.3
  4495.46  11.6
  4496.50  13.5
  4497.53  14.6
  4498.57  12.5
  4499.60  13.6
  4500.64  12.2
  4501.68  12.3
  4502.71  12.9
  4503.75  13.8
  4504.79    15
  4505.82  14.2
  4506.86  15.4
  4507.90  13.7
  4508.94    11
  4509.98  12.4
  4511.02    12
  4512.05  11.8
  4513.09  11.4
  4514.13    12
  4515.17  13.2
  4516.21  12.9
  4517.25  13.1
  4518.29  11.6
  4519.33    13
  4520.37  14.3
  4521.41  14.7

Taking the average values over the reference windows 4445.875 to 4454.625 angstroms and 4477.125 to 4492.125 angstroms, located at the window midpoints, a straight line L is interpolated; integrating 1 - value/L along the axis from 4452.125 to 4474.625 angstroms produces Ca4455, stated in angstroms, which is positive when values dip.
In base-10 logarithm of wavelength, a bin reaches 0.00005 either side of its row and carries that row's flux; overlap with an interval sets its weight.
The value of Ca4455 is 1.8 angstroms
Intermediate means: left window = 12.3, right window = 12.9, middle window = 11.5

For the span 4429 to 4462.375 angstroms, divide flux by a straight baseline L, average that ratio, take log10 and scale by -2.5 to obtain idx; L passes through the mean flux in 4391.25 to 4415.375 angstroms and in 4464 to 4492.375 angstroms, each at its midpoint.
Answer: 0.06 mag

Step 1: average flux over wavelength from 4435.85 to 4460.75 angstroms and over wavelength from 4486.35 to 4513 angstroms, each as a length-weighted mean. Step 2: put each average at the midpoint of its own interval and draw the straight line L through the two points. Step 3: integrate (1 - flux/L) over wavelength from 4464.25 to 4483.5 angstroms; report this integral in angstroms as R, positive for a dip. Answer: -1.0 angstroms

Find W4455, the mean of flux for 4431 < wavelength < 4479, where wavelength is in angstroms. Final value 11.9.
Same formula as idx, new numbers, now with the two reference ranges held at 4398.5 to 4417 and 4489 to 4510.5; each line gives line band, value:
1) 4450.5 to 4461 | 0.13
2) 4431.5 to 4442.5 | 0.00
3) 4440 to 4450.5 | -0.03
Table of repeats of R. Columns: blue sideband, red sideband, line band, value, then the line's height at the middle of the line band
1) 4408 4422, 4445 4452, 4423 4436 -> 0.9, 11.9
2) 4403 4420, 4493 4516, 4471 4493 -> -1.5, 12.4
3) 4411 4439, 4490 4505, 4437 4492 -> 0.7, 12.4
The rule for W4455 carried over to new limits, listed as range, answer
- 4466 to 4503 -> 13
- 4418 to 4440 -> 11.8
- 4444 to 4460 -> 11.3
